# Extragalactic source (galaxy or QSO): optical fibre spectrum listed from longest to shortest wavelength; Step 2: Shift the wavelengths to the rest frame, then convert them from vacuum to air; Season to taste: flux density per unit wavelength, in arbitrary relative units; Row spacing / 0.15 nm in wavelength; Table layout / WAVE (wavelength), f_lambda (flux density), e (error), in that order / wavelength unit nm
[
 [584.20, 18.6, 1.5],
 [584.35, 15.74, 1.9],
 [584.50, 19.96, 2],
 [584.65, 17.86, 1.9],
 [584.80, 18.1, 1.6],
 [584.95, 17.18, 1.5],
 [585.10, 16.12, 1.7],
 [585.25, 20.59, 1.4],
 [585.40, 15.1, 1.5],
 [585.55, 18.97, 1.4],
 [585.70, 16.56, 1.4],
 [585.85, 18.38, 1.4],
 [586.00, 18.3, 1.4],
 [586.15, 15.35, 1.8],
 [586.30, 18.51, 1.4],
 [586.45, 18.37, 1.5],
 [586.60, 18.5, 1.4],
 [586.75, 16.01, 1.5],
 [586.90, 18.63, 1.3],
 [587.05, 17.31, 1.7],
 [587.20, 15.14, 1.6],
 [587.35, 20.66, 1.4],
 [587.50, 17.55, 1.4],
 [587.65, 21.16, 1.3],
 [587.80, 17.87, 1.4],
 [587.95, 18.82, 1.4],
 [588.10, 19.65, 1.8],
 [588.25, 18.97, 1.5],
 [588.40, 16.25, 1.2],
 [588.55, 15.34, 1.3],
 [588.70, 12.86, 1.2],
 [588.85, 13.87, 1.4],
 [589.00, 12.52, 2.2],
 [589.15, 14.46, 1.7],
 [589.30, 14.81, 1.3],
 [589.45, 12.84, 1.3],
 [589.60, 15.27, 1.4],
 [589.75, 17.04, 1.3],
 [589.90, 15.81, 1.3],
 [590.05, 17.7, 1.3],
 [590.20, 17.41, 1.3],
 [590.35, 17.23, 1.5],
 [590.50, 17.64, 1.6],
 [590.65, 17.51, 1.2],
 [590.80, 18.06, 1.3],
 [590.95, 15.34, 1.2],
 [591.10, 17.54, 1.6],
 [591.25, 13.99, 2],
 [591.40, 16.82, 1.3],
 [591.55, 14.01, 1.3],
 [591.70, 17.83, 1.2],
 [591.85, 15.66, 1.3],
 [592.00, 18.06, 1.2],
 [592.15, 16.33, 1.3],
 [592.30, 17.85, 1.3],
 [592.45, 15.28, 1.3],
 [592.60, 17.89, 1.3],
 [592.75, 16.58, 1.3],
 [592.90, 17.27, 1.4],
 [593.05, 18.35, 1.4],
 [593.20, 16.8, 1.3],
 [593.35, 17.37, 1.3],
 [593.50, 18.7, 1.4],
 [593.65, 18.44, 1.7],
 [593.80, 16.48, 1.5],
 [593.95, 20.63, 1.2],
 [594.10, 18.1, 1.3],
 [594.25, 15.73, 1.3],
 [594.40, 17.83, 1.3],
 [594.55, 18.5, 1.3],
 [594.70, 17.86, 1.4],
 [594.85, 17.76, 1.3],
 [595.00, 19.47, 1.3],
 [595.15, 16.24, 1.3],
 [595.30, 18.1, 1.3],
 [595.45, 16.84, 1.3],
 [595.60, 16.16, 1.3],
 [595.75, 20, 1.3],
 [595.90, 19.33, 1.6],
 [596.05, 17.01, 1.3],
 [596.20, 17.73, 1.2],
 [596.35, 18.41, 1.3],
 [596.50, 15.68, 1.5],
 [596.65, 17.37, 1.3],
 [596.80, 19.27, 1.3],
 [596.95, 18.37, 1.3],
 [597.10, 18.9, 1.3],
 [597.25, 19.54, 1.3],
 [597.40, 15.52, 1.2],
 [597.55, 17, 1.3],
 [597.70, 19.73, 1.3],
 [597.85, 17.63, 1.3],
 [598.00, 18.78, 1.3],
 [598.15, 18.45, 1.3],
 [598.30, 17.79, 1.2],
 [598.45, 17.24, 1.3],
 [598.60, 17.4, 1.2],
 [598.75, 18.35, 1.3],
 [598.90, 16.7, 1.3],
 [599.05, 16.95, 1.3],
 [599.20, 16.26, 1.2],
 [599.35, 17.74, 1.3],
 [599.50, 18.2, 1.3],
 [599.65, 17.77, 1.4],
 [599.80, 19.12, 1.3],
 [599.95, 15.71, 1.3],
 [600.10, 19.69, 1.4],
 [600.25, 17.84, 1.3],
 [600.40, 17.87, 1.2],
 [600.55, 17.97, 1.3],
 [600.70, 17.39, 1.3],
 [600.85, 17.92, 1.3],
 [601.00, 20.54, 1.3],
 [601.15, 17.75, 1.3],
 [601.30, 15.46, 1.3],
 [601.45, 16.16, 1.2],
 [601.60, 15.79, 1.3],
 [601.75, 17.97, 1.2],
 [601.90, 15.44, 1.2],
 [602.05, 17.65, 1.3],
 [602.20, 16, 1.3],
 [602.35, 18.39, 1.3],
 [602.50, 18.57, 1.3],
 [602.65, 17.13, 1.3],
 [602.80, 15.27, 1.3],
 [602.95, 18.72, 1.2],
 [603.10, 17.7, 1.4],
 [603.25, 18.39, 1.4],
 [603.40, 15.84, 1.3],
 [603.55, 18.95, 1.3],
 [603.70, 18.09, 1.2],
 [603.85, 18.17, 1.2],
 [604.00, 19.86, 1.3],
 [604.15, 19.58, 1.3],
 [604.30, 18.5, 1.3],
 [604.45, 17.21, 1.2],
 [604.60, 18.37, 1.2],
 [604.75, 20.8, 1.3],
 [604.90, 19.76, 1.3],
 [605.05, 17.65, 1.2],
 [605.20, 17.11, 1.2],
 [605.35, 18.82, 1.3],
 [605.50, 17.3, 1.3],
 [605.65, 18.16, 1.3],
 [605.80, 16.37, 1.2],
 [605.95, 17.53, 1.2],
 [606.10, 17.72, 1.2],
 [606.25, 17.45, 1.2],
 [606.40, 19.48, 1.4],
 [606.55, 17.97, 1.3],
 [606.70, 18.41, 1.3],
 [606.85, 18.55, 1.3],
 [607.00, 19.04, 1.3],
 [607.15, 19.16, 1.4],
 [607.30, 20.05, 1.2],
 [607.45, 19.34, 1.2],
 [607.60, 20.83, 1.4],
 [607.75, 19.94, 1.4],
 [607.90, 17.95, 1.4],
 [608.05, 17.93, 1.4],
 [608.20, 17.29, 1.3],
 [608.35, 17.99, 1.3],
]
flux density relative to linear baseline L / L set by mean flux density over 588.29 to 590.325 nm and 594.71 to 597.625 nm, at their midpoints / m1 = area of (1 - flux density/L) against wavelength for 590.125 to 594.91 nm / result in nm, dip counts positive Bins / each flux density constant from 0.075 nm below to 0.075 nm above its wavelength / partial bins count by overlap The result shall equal -0.23 nm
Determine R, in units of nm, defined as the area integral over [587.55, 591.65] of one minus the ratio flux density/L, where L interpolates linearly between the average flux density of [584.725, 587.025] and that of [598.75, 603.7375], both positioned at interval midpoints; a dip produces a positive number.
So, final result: 0.29 nm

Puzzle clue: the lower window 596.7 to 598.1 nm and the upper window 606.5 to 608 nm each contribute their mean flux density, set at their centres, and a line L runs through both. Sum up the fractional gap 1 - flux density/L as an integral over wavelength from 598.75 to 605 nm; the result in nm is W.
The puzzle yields 0.29 nm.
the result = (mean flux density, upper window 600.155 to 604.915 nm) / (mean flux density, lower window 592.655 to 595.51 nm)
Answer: 1.00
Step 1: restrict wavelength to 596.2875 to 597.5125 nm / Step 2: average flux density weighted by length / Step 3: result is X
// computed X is 17.9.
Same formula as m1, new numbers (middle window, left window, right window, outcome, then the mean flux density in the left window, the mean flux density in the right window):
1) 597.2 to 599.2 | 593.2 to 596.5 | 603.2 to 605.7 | 0.039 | 17.9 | 18.4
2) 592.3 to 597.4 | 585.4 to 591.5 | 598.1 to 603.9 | -0.174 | 16.8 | 17.5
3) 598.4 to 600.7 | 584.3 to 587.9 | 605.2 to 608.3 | 0.073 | 17.9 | 18.4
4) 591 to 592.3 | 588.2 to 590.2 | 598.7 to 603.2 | -0.053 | 15.2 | 17.5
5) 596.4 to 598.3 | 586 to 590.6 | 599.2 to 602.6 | -0.073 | 16.8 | 17.6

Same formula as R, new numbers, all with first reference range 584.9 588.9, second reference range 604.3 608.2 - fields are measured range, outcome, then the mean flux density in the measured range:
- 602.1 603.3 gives 0.05 nm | 17.5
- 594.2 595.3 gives 0.01 nm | 17.7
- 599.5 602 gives 0.09 nm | 17.5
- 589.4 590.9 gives 0.08 nm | 16.7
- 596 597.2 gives 0.01 nm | 17.9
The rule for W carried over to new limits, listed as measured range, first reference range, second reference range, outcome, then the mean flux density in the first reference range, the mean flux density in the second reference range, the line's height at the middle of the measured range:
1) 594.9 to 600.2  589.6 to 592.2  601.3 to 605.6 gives -0.178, 16.7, 17.8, 17.3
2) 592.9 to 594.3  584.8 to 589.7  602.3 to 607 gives -0.038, 17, 18.1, 17.4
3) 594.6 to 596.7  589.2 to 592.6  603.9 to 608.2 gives -0.081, 16.4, 18.6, 17.1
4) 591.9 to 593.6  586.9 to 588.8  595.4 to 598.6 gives 0.046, 17.6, 17.9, 17.8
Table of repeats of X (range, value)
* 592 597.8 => 17.8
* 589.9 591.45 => 16.9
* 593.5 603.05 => 17.7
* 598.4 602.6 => 17.5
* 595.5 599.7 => 17.8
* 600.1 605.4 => 17.9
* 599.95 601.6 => 17.7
